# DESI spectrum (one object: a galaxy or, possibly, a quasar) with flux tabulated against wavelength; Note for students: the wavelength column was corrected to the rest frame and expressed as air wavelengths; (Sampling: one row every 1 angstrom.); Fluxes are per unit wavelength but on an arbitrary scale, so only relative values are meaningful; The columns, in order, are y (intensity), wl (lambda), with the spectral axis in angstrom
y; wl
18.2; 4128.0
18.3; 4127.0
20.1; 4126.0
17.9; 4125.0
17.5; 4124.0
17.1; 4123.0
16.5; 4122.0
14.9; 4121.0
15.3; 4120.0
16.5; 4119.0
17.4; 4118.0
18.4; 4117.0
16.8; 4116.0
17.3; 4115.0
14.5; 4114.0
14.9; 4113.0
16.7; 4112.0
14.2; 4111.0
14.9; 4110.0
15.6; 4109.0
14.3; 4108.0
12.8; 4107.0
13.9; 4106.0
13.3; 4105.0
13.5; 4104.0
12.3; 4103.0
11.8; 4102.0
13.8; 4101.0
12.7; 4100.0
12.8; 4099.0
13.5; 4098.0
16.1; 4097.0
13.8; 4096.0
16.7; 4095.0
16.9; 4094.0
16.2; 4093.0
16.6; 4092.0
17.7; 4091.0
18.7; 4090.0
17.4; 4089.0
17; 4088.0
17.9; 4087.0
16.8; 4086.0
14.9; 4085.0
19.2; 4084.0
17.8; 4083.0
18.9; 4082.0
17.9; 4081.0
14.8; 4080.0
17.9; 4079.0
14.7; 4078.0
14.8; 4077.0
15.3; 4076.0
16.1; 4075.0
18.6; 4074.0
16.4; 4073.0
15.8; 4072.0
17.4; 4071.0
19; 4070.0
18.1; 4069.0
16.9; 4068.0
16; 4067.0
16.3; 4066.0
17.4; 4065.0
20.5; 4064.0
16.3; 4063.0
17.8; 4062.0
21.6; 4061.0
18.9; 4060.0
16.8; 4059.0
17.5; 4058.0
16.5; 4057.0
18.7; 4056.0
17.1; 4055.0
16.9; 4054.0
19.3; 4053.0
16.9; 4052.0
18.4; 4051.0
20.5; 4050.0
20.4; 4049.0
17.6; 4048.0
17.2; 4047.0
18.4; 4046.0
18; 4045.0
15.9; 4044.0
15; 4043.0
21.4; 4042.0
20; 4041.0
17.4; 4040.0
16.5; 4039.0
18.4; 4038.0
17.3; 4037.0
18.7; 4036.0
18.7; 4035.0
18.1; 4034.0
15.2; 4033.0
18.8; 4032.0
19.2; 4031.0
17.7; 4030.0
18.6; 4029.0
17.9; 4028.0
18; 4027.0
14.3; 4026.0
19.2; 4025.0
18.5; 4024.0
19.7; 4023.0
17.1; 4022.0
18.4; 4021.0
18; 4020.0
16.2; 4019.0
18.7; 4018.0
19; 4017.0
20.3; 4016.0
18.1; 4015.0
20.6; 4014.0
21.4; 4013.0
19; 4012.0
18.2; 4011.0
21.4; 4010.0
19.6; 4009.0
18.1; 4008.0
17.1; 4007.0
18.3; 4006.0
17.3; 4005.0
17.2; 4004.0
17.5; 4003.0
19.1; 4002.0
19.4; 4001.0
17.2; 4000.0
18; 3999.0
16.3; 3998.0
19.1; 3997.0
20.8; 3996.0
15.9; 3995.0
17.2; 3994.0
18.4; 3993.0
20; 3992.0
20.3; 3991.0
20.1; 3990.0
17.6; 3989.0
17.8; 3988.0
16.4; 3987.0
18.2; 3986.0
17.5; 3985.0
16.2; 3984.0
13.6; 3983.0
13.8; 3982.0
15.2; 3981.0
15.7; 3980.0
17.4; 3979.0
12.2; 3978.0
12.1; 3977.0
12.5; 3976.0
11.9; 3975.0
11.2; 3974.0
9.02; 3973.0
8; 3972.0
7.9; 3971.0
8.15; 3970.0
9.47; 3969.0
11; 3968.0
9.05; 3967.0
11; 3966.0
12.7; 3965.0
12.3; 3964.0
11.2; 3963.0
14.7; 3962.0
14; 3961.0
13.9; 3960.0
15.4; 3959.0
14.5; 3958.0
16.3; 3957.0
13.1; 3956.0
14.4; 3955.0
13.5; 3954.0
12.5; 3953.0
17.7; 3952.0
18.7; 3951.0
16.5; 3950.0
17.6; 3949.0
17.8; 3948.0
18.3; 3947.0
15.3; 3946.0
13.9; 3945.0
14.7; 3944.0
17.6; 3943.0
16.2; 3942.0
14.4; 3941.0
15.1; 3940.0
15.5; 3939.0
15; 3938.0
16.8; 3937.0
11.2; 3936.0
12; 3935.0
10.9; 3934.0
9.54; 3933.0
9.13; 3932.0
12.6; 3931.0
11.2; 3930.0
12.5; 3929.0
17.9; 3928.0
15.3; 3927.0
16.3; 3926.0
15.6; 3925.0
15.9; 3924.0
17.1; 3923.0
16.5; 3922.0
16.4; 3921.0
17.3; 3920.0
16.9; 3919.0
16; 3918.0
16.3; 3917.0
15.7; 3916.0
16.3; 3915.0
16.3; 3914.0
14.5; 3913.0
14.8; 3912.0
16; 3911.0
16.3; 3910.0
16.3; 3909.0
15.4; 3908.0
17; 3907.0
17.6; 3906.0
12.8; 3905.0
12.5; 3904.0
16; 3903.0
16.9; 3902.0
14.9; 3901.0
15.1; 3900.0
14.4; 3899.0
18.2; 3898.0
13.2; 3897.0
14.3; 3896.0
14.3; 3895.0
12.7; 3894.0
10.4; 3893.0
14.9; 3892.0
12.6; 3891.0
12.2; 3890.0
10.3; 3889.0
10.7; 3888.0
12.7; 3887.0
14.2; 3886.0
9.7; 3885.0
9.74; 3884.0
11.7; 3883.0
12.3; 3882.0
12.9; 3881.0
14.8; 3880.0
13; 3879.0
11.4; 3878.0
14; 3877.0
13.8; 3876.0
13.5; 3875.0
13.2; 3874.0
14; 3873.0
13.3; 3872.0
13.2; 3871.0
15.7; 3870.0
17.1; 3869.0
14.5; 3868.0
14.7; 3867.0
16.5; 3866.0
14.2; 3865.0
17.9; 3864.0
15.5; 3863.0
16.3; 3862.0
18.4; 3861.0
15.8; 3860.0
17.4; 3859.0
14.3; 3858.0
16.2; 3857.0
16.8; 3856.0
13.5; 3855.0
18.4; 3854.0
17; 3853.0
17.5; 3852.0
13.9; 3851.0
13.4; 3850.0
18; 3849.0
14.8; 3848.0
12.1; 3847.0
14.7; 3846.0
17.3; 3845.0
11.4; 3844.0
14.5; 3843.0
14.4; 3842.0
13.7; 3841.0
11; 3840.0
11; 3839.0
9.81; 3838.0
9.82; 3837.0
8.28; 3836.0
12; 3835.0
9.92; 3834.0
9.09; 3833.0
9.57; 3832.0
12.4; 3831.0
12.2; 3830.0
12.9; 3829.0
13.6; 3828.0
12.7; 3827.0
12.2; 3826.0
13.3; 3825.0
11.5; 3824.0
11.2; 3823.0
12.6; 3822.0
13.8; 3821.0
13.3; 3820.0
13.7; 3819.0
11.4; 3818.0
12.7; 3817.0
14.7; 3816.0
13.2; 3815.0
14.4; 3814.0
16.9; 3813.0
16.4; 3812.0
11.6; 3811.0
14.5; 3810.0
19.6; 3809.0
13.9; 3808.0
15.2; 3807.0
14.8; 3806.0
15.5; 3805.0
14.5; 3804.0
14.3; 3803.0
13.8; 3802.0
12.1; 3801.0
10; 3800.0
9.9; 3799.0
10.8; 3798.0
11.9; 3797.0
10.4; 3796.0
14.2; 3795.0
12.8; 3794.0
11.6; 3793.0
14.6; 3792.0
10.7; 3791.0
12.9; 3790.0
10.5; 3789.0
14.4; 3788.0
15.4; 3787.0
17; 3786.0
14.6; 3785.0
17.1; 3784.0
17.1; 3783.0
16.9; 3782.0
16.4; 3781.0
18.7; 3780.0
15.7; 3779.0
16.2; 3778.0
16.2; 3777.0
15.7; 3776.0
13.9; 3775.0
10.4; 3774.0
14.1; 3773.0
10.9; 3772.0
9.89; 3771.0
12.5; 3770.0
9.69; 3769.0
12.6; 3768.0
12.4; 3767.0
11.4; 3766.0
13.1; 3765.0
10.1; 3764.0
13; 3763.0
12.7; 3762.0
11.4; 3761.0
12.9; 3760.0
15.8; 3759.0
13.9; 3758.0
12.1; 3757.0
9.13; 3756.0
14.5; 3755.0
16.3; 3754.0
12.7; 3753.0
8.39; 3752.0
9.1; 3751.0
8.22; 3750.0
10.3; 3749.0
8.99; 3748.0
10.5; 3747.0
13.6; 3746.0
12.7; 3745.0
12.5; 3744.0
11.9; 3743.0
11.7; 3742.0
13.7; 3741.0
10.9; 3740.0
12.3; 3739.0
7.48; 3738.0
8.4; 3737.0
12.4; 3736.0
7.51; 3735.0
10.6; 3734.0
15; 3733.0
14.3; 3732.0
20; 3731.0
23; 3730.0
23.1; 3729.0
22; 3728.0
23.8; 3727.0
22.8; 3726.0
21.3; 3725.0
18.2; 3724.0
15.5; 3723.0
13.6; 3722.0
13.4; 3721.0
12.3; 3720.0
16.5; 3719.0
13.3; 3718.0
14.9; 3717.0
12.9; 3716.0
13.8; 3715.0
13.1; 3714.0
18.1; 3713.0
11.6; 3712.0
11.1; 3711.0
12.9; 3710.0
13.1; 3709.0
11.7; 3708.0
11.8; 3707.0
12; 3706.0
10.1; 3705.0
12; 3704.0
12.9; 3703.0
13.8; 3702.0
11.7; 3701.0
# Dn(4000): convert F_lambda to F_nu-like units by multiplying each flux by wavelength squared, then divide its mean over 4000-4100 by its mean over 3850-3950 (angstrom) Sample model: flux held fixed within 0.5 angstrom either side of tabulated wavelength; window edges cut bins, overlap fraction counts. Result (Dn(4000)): 1.3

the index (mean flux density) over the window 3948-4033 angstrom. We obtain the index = 16.2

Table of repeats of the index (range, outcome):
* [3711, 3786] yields 13.8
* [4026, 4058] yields 18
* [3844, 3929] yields 14.8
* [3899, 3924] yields 15.8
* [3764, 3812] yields 13.7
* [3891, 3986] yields 14.3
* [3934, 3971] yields 14.1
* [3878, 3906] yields 13.3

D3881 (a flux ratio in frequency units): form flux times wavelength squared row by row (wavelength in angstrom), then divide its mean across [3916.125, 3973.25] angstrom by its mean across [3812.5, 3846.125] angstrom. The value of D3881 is 1.19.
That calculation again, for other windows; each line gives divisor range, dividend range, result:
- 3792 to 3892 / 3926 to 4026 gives 1.24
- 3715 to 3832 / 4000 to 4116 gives 1.46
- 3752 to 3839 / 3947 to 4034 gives 1.37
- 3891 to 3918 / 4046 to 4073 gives 1.28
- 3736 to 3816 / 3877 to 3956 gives 1.20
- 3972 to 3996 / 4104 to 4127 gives 1.09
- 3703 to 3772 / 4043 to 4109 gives 1.49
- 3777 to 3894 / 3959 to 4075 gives 1.35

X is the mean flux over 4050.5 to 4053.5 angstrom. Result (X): 18.2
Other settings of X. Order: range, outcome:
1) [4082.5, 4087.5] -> 17.3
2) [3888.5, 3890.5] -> 11.2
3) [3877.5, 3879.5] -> 12.2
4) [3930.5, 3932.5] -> 10.9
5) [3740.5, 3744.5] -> 12.4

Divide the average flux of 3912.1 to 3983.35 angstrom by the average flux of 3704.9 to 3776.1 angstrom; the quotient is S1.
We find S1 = 1.06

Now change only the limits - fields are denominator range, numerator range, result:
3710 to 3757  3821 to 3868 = 1.00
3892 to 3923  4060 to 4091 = 1.12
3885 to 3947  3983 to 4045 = 1.25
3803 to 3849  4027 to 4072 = 1.37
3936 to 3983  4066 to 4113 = 1.15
